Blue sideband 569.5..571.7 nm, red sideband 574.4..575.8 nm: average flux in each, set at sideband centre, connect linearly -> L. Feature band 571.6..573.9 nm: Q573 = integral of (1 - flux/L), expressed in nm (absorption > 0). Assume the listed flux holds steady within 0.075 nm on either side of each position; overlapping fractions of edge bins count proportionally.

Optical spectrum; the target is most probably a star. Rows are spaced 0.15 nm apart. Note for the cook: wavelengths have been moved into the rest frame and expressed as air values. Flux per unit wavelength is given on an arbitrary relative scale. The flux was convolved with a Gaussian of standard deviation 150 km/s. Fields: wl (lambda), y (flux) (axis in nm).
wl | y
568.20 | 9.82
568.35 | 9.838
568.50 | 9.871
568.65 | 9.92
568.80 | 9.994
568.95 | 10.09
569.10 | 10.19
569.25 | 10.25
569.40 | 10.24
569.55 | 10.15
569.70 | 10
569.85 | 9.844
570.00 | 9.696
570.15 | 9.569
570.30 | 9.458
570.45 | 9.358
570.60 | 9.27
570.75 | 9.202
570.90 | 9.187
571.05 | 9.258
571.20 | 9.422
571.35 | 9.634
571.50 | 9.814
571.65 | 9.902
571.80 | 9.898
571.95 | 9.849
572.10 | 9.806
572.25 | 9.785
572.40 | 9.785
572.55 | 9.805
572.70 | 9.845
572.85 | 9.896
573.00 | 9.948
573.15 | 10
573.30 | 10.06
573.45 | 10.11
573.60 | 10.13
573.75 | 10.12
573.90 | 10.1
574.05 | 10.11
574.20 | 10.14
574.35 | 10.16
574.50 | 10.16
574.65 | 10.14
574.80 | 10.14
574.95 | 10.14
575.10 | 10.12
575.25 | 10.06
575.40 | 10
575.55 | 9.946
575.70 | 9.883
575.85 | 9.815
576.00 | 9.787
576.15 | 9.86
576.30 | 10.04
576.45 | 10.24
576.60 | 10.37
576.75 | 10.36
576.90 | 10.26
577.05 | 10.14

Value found -0.03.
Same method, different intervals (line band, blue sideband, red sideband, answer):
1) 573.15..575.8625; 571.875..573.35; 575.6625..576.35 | -0.06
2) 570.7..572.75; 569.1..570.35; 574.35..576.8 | 0.06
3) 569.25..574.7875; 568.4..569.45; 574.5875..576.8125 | 0.12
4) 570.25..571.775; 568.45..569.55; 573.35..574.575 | 0.10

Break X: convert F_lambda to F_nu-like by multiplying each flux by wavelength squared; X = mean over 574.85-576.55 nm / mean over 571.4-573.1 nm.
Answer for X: 1.0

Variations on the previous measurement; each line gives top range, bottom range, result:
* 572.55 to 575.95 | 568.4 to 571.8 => 1.05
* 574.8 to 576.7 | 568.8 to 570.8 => 1.04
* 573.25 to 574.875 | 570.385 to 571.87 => 1.08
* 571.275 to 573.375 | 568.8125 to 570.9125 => 1.02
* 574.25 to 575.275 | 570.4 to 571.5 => 1.10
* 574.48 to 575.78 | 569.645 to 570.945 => 1.08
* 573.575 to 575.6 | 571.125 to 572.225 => 1.05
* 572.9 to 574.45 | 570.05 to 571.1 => 1.09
